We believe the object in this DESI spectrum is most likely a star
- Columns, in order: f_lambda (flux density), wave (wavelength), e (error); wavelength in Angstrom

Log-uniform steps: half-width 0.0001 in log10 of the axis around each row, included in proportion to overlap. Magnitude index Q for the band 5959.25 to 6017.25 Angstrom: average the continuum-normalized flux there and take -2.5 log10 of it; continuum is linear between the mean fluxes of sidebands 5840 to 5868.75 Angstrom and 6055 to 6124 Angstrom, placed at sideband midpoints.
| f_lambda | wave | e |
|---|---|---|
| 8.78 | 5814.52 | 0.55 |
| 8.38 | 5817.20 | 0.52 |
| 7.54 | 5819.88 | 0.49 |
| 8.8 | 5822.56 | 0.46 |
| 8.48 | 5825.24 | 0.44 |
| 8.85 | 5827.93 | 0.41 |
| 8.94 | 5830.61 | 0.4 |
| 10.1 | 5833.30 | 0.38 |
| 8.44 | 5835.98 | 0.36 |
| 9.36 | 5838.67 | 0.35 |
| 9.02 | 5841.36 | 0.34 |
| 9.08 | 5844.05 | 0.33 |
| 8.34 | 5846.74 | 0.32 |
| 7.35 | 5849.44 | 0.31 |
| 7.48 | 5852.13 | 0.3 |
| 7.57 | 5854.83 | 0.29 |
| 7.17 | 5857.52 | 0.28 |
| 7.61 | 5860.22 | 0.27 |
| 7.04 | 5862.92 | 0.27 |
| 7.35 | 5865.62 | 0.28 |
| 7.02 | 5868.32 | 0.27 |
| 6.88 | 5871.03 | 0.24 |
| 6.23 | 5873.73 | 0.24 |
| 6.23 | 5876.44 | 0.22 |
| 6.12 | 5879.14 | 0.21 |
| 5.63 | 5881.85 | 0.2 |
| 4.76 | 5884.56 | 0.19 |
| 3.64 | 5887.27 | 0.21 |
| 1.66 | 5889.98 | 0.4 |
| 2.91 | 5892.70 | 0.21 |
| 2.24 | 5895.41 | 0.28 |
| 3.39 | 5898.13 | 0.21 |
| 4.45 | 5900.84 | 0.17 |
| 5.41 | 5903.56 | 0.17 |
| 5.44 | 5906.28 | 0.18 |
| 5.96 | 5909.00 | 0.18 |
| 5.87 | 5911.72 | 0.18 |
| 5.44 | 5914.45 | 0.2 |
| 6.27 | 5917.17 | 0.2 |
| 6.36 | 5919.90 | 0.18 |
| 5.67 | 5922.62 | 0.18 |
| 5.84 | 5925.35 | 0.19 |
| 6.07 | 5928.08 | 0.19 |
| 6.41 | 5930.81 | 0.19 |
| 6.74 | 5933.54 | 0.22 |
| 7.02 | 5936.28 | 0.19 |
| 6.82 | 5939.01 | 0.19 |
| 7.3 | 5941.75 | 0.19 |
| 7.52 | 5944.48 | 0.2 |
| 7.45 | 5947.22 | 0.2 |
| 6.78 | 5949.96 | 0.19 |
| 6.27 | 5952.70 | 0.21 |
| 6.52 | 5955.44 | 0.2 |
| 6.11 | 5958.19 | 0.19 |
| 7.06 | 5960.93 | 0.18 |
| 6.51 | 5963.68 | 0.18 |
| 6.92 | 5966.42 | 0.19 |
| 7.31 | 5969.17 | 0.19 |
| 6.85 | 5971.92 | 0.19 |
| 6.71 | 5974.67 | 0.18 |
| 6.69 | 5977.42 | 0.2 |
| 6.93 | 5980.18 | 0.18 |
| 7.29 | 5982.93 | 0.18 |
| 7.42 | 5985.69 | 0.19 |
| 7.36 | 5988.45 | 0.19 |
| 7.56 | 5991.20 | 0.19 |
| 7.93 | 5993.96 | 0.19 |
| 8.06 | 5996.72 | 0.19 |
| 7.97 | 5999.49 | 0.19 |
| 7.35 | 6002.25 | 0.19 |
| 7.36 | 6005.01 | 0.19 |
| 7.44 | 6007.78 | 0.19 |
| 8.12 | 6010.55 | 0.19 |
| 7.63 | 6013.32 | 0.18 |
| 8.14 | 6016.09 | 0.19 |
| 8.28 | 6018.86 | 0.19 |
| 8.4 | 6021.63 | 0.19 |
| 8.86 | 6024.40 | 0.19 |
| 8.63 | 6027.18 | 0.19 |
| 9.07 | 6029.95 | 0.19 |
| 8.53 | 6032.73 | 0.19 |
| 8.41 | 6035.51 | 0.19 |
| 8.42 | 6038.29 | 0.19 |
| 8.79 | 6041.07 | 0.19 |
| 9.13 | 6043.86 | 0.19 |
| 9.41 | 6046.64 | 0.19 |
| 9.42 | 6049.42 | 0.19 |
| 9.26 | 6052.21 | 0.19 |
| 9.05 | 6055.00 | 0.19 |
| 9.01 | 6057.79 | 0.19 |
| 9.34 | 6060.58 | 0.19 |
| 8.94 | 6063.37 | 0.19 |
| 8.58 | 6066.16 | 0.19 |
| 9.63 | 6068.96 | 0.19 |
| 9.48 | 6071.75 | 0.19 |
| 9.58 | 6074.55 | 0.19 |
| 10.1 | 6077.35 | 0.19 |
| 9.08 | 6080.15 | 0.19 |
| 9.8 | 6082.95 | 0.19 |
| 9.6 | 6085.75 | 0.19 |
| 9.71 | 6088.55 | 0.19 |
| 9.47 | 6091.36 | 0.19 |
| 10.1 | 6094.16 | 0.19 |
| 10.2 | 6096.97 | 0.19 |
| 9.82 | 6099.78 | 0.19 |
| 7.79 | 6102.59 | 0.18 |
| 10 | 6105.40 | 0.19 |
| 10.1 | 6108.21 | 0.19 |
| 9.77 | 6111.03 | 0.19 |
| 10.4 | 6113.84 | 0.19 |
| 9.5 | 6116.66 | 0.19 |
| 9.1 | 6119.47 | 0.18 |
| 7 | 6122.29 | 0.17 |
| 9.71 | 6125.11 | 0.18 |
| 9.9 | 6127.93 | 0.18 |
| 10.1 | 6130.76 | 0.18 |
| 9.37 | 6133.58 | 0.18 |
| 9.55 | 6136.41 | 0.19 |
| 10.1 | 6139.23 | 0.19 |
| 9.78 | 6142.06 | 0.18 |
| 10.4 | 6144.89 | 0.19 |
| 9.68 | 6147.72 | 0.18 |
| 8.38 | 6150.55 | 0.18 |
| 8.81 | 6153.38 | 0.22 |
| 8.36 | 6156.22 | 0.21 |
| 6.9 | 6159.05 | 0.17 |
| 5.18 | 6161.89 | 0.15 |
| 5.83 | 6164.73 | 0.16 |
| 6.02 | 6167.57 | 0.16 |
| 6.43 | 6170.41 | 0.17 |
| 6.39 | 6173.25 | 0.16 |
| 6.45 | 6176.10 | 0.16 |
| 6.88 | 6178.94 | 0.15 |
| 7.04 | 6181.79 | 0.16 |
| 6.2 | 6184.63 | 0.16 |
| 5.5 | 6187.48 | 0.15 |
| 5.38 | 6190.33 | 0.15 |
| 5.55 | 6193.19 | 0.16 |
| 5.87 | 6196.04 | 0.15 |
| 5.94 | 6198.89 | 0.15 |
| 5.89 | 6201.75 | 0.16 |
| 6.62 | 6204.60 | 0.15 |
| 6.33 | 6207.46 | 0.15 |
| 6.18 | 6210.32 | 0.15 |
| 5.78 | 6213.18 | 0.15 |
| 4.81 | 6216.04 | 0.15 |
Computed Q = 0.18 mag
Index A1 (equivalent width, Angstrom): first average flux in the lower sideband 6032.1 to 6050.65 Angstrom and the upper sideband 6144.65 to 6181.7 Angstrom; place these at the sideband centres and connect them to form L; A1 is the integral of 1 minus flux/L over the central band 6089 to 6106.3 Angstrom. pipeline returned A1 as -3.0 Angstrom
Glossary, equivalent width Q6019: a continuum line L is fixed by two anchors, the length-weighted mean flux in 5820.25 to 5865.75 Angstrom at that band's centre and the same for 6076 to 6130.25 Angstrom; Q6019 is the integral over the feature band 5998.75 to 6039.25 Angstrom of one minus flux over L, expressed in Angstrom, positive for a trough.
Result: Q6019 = 4.3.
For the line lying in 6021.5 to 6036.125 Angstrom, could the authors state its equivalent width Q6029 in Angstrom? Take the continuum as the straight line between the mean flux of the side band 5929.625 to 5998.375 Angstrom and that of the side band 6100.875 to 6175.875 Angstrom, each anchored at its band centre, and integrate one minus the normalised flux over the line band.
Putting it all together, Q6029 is -2.1 Angstrom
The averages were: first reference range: 7.03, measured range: 8.68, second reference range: 8.6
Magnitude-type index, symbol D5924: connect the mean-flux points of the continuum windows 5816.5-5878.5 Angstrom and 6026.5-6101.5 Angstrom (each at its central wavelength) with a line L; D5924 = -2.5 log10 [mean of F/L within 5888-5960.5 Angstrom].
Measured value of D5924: 0.43 mag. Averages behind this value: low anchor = 7.94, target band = 5.69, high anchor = 9.28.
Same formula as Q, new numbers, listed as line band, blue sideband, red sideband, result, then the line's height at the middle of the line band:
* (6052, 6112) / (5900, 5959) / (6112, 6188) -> -0.244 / 7.57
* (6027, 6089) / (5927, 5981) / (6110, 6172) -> -0.173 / 7.82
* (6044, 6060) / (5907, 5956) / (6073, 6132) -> -0.072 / 8.64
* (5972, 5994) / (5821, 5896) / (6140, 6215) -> -0.037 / 6.93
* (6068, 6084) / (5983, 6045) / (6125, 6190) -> -0.198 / 8.01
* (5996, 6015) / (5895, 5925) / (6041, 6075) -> 0.015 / 7.8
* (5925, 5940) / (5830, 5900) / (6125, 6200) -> 0.044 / 6.79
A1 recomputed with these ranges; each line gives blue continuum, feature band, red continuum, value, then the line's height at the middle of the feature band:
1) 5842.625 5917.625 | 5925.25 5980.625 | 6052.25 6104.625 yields 3.01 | 7.17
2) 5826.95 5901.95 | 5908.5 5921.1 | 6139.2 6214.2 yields 1.26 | 6.64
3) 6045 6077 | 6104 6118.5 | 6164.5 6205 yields -3.51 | 8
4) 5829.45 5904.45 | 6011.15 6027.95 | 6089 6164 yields -0.49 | 8.07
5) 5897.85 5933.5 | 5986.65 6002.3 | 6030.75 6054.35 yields -0.05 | 7.7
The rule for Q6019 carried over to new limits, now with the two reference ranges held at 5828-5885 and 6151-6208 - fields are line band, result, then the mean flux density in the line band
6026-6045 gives -4.9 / 8.71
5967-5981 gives 0.5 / 6.89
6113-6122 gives -3.6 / 9.29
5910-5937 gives 4.4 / 6.15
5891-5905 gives 7.1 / 3.64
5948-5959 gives 1.1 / 6.49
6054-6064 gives -3.3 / 9.1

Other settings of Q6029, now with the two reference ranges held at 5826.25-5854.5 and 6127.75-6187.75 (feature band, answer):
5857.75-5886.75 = 7.3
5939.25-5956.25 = 2.9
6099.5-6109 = -1.6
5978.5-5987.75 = 1.2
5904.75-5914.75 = 3.3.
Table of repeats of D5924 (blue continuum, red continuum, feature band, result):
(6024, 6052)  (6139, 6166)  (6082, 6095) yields -0.131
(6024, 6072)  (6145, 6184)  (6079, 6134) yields -0.179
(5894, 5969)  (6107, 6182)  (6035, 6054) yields -0.223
